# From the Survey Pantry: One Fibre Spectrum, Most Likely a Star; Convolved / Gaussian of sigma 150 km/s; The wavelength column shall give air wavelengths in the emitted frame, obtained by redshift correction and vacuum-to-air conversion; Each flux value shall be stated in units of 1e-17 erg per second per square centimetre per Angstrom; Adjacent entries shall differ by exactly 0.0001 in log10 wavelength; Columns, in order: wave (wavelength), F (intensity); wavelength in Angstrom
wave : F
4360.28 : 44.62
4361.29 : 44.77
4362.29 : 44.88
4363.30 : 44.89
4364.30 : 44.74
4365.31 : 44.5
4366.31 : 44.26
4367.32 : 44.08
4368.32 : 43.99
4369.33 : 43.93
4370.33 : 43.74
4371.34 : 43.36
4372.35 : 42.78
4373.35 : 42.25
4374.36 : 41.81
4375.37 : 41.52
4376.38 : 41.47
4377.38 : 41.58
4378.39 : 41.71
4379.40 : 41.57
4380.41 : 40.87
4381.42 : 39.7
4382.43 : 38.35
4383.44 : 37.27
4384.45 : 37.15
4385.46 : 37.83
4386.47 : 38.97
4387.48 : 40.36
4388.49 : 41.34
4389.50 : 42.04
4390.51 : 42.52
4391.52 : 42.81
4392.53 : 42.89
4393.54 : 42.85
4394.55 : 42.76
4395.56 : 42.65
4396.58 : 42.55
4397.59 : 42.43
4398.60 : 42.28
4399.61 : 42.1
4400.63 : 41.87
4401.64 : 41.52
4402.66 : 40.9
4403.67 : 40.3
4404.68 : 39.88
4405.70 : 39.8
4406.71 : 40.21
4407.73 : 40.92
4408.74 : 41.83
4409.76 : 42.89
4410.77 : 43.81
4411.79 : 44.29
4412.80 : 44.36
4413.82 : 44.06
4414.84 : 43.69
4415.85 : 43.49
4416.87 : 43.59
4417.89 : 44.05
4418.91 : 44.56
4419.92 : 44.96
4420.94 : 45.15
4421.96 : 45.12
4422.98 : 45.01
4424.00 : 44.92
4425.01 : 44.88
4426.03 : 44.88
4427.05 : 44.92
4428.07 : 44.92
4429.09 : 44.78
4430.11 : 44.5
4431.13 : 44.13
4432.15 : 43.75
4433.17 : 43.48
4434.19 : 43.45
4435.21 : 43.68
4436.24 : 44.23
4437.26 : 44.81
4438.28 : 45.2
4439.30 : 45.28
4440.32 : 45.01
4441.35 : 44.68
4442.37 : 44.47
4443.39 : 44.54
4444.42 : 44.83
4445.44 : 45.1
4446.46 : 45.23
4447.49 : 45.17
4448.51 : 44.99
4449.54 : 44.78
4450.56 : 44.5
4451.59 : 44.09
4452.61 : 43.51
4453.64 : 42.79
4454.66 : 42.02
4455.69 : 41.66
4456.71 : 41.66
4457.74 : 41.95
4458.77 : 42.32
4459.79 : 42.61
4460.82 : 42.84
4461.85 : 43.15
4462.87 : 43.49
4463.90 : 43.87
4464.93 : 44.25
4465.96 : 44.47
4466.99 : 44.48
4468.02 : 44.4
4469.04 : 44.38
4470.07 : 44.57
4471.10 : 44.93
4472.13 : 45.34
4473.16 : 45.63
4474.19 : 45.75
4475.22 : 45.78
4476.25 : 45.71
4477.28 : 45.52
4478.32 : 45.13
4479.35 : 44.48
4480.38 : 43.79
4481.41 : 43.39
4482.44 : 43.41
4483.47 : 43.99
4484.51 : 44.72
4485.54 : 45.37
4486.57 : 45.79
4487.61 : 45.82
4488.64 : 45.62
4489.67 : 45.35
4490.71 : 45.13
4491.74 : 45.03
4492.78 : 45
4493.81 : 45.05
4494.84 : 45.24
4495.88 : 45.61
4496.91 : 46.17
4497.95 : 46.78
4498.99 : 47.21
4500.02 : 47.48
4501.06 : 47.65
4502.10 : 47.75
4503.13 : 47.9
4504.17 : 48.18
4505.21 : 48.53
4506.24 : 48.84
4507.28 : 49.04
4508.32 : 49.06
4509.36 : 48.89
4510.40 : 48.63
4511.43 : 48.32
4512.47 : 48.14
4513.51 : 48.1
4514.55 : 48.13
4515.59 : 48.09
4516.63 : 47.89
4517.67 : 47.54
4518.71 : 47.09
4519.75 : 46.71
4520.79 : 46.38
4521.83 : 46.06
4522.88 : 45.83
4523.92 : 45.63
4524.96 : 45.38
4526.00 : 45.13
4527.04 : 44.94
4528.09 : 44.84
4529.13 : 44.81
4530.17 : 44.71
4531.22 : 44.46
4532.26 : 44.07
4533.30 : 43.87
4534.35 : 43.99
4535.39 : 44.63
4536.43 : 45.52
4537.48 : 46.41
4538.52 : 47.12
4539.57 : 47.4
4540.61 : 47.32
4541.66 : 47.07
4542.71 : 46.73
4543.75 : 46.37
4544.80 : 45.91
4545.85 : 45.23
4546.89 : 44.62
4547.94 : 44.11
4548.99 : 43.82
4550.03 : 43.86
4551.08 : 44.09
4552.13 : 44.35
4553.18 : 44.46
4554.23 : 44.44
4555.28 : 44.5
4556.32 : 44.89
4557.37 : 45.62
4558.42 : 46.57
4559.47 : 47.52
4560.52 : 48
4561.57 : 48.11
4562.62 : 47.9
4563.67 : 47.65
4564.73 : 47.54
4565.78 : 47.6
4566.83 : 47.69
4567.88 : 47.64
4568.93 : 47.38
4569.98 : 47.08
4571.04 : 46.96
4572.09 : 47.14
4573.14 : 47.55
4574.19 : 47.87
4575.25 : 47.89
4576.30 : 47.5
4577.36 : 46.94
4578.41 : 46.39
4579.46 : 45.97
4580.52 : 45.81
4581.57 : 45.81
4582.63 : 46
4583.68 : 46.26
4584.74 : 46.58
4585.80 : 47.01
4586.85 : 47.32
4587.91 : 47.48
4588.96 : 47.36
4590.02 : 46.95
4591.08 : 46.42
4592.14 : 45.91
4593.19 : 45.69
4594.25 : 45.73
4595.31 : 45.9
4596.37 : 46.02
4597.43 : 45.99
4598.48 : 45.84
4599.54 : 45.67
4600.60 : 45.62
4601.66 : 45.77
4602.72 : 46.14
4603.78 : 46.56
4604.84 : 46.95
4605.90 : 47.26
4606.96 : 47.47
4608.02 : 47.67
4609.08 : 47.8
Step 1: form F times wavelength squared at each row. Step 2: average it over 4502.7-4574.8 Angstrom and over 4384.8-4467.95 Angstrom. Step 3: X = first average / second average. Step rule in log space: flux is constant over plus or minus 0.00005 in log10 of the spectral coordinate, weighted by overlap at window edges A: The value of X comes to 1.13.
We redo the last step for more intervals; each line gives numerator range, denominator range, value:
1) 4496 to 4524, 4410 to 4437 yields 1.12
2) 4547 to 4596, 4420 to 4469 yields 1.11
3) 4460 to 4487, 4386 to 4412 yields 1.10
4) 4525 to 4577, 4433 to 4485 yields 1.08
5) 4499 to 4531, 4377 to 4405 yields 1.21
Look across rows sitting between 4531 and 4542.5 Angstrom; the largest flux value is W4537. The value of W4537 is 47.4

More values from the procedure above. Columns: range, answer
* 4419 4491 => 45.82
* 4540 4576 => 48.11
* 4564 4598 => 47.89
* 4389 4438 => 45.15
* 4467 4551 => 49.06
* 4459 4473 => 45.34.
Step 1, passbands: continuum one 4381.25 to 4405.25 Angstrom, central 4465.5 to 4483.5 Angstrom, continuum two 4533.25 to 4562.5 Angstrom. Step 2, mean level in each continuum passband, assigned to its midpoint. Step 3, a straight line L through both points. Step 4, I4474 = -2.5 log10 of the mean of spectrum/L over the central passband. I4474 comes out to -0.03 mag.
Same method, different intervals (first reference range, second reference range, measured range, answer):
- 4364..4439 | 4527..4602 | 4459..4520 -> -0.03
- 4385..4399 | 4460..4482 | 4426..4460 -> -0.01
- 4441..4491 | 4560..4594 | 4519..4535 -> 0.02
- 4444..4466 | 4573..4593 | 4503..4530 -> -0.05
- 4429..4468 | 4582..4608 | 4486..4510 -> -0.05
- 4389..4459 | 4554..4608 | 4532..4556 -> 0.02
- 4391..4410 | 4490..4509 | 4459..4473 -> 0.03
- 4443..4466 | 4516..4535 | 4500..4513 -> -0.08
